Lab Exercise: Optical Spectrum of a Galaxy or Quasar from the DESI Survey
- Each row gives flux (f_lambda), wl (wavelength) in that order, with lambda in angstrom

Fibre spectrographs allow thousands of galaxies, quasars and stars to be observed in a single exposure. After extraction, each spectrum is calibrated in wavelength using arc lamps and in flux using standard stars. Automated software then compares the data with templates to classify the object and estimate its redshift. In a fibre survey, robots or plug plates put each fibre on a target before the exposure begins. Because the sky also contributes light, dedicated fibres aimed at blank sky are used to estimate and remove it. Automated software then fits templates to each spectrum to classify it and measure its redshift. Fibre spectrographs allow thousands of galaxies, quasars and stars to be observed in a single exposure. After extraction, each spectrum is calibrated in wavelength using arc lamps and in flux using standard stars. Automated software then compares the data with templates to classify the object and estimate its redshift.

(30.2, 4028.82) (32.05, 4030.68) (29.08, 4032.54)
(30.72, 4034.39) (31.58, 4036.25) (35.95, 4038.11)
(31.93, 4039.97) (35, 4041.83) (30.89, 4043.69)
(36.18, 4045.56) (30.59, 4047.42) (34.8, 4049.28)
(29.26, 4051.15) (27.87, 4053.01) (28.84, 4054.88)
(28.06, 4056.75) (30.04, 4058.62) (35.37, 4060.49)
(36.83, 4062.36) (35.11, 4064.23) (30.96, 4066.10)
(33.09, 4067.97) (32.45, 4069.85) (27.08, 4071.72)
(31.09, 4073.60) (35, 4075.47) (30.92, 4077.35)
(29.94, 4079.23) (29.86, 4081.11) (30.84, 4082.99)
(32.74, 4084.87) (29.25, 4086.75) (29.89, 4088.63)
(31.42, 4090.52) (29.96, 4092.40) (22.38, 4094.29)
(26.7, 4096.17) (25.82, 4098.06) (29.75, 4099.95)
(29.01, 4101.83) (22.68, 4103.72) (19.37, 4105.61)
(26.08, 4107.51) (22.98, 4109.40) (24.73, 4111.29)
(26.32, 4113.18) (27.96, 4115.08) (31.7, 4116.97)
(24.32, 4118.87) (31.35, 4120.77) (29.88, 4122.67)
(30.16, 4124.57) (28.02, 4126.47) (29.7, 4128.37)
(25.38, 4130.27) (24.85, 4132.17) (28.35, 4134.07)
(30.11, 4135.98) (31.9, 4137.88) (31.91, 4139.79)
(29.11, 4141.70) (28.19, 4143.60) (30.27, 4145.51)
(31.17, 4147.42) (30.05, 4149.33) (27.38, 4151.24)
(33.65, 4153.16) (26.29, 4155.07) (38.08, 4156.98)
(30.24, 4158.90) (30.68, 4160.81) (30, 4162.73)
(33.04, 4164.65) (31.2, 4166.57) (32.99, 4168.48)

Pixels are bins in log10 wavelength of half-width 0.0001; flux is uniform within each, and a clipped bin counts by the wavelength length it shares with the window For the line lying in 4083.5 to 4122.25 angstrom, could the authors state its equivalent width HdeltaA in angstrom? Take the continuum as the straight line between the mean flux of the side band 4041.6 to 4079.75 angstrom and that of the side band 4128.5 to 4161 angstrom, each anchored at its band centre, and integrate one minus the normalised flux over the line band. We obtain 4.5 angstrom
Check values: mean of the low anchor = 31.8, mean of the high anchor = 29.8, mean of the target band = 27.3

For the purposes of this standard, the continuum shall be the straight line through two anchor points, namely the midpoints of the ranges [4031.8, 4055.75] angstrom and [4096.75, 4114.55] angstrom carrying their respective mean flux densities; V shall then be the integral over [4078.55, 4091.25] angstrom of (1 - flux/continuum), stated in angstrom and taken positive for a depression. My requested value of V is -1.44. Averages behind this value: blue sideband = 31.8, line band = 30.6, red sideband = 25.3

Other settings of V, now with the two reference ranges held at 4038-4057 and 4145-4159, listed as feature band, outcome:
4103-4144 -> 4.76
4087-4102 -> 1.55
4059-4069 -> -0.77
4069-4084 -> 0.29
